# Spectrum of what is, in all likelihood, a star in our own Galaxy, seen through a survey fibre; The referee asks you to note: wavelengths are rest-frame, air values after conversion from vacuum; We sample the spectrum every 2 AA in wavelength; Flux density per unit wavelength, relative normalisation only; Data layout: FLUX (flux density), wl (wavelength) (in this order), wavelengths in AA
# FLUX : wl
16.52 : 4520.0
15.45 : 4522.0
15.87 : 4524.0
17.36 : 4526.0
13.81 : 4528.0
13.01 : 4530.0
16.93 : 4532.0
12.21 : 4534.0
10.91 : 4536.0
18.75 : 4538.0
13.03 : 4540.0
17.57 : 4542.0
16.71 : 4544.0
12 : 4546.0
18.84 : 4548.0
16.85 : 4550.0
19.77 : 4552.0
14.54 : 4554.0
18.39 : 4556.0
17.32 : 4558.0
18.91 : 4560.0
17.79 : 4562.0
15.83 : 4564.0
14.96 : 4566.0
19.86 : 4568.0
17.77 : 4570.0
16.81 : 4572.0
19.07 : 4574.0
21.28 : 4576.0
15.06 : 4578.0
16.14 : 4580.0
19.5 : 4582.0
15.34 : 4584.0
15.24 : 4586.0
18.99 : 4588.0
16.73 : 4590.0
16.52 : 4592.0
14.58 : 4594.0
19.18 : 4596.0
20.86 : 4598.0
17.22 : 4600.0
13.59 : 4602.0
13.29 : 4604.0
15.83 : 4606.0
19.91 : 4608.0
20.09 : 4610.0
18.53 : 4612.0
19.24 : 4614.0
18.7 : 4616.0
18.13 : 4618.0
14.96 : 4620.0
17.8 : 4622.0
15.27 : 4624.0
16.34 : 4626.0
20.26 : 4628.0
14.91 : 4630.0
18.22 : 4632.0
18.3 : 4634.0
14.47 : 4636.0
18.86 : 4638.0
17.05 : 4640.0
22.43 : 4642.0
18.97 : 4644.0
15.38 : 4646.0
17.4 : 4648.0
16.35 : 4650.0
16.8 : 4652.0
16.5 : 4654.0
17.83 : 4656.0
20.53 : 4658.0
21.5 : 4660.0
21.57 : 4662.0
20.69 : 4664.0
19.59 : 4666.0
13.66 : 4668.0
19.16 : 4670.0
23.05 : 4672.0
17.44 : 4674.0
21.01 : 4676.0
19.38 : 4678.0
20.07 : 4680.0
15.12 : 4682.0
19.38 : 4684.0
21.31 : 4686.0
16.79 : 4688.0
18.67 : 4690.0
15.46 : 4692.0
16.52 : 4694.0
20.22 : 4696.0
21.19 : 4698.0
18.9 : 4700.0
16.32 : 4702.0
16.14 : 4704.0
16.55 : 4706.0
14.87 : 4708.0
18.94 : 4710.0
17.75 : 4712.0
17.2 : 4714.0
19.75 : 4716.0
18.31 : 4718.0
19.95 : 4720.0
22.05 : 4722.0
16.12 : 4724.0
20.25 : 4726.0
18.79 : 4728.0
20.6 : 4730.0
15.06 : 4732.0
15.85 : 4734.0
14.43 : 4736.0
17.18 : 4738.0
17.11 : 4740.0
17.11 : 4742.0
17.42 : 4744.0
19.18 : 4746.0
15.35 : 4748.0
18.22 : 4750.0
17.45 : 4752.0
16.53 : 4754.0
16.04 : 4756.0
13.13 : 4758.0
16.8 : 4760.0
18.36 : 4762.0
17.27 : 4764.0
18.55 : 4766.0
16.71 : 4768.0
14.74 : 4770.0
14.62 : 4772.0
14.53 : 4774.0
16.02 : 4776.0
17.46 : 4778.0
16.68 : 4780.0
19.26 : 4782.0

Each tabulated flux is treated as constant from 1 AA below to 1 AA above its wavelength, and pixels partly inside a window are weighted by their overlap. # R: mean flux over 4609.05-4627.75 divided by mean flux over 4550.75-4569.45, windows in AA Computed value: 1.0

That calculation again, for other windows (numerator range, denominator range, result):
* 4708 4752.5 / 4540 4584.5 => 1.04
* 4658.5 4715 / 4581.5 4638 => 1.08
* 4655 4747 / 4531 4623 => 1.08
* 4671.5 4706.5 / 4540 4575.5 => 1.08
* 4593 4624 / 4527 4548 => 1.18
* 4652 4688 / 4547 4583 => 1.08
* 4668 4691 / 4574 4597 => 1.10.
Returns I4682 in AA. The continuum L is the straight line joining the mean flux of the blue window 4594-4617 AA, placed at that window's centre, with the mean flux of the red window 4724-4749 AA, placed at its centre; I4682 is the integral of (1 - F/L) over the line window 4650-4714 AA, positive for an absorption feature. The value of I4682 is -3.5 AA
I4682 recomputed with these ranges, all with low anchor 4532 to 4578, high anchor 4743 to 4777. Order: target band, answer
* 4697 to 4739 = -3.41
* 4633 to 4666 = -3.58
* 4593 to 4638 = -1.65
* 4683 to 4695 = -1.03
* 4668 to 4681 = -2.28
